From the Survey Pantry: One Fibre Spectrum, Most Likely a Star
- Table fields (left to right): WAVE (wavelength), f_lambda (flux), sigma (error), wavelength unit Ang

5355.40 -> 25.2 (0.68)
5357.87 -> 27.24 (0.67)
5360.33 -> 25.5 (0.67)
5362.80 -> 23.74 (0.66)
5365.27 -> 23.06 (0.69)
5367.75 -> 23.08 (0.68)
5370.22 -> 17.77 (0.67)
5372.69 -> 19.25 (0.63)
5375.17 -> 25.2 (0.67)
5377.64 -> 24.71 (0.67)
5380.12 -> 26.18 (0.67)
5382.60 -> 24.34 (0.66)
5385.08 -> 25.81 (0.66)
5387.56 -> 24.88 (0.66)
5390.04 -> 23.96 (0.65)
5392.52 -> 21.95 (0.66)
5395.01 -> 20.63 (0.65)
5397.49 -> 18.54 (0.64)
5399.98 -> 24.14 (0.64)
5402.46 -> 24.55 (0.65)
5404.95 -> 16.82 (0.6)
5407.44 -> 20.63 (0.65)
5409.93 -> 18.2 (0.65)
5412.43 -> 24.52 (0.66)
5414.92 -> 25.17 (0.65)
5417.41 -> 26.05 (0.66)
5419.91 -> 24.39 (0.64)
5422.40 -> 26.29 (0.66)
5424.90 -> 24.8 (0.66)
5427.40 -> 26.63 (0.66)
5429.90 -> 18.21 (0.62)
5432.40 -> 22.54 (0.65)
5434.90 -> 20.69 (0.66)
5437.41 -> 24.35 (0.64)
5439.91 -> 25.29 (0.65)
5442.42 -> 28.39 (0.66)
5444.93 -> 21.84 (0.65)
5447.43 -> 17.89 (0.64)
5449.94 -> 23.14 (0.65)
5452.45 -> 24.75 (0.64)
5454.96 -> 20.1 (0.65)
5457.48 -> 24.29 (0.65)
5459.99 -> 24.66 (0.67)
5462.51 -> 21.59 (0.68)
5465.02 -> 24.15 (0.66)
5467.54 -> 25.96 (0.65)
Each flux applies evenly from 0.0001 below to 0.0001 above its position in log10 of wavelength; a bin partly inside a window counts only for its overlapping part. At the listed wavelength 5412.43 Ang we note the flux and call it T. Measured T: 24.52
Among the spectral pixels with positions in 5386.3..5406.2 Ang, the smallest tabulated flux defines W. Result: 16.82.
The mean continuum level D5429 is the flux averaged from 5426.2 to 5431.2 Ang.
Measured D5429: 22.4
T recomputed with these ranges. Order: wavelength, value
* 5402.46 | 24.55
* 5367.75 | 23.08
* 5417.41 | 26.05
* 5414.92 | 25.17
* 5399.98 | 24.14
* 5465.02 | 24.15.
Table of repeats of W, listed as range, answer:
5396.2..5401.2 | 18.54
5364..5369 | 23.06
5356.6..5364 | 23.74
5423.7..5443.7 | 18.21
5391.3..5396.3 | 20.63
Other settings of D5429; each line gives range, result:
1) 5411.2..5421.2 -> 25.1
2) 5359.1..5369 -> 23.8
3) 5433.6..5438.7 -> 22.5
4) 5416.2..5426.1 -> 25.4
